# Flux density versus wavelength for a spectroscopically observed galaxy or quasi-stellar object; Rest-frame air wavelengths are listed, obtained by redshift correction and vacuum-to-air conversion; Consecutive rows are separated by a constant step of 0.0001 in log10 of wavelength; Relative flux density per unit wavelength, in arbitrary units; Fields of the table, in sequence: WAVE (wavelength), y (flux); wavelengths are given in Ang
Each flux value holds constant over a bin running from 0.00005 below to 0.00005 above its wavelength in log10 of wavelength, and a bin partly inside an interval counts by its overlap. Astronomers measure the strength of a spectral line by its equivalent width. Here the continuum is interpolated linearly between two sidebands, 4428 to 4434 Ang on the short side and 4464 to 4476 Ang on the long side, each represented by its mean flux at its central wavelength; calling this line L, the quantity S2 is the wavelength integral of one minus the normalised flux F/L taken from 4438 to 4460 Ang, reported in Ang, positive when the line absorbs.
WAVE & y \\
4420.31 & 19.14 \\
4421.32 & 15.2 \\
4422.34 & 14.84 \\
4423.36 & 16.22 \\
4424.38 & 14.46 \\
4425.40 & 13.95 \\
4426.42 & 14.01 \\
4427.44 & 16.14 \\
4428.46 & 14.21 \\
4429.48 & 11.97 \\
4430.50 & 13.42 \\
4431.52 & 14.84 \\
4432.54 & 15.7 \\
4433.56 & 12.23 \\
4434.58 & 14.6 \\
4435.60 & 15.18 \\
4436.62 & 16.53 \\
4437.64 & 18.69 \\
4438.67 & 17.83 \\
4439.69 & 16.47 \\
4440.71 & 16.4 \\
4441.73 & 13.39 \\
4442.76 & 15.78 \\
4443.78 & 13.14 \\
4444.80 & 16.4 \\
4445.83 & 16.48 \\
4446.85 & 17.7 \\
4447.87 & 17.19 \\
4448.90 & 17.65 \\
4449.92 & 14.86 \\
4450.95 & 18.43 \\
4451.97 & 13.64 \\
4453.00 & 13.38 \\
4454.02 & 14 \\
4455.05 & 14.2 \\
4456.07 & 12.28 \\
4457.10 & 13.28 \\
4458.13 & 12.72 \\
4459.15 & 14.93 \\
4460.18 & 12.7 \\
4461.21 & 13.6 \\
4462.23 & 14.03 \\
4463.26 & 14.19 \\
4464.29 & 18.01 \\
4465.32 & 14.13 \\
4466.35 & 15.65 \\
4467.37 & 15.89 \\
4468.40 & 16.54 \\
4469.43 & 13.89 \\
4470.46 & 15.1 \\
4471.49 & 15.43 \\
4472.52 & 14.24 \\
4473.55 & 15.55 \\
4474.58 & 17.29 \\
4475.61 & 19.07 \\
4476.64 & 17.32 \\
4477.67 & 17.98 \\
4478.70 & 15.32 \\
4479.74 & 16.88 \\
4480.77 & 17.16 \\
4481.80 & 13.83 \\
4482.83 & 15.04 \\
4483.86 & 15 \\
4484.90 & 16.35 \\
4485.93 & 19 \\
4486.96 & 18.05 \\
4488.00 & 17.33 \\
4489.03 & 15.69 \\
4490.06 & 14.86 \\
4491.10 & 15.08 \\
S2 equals -0.8 Ang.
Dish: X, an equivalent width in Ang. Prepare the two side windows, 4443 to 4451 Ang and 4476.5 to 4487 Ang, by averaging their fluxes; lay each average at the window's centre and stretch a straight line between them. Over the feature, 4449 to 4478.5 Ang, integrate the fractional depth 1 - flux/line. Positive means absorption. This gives 2.3 Ang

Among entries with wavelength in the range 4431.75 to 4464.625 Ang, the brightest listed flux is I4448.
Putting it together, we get 18.69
